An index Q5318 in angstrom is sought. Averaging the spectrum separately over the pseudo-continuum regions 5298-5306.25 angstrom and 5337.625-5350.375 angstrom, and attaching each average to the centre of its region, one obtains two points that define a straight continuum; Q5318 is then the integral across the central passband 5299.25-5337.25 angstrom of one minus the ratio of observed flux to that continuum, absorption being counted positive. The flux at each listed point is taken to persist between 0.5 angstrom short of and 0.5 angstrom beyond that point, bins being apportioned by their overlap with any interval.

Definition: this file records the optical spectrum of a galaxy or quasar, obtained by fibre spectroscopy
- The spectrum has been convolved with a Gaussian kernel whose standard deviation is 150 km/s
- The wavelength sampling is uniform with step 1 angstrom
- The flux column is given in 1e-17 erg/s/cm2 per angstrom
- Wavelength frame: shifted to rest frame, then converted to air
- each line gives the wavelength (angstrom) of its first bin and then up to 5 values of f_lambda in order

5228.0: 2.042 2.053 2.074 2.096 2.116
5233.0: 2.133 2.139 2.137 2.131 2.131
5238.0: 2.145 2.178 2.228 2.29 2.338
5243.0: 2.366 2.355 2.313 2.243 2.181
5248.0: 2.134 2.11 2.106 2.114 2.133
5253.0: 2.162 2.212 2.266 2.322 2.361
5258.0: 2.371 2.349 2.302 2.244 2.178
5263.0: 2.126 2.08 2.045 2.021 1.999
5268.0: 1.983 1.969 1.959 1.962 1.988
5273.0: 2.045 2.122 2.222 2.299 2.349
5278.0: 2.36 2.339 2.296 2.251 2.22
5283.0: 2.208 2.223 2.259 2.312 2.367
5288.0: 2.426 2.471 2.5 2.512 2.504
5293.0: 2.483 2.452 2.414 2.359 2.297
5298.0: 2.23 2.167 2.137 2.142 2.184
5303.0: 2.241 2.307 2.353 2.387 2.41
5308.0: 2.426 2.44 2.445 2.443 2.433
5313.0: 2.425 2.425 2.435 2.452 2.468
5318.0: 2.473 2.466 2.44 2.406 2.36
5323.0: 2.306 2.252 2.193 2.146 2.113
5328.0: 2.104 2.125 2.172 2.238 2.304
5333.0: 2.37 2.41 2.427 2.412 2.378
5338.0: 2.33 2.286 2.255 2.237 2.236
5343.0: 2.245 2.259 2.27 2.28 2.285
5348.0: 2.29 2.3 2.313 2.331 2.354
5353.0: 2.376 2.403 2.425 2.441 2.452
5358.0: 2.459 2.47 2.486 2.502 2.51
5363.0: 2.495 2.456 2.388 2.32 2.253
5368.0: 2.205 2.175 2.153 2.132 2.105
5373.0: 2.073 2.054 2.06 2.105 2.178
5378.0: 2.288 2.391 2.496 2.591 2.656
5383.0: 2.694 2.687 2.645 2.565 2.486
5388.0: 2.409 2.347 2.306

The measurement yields -1.37 angstrom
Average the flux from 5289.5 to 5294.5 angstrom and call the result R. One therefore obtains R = 2.49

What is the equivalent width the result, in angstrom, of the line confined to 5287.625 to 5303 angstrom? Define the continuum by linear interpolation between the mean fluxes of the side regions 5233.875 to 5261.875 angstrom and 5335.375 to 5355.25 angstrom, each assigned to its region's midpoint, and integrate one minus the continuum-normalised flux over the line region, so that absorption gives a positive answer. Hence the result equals -0.5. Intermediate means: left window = 2.23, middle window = 2.35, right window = 2.31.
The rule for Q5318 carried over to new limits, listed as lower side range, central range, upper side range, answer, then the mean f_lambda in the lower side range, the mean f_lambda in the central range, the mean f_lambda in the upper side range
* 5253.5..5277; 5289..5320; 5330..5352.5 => -2.09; 2.15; 2.38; 2.31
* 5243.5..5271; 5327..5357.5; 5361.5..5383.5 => -0.48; 2.17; 2.31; 2.31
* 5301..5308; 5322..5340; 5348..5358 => 0.58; 2.31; 2.27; 2.38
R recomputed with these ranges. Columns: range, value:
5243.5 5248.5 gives 2.25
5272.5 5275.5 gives 2.13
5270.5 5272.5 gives 1.98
